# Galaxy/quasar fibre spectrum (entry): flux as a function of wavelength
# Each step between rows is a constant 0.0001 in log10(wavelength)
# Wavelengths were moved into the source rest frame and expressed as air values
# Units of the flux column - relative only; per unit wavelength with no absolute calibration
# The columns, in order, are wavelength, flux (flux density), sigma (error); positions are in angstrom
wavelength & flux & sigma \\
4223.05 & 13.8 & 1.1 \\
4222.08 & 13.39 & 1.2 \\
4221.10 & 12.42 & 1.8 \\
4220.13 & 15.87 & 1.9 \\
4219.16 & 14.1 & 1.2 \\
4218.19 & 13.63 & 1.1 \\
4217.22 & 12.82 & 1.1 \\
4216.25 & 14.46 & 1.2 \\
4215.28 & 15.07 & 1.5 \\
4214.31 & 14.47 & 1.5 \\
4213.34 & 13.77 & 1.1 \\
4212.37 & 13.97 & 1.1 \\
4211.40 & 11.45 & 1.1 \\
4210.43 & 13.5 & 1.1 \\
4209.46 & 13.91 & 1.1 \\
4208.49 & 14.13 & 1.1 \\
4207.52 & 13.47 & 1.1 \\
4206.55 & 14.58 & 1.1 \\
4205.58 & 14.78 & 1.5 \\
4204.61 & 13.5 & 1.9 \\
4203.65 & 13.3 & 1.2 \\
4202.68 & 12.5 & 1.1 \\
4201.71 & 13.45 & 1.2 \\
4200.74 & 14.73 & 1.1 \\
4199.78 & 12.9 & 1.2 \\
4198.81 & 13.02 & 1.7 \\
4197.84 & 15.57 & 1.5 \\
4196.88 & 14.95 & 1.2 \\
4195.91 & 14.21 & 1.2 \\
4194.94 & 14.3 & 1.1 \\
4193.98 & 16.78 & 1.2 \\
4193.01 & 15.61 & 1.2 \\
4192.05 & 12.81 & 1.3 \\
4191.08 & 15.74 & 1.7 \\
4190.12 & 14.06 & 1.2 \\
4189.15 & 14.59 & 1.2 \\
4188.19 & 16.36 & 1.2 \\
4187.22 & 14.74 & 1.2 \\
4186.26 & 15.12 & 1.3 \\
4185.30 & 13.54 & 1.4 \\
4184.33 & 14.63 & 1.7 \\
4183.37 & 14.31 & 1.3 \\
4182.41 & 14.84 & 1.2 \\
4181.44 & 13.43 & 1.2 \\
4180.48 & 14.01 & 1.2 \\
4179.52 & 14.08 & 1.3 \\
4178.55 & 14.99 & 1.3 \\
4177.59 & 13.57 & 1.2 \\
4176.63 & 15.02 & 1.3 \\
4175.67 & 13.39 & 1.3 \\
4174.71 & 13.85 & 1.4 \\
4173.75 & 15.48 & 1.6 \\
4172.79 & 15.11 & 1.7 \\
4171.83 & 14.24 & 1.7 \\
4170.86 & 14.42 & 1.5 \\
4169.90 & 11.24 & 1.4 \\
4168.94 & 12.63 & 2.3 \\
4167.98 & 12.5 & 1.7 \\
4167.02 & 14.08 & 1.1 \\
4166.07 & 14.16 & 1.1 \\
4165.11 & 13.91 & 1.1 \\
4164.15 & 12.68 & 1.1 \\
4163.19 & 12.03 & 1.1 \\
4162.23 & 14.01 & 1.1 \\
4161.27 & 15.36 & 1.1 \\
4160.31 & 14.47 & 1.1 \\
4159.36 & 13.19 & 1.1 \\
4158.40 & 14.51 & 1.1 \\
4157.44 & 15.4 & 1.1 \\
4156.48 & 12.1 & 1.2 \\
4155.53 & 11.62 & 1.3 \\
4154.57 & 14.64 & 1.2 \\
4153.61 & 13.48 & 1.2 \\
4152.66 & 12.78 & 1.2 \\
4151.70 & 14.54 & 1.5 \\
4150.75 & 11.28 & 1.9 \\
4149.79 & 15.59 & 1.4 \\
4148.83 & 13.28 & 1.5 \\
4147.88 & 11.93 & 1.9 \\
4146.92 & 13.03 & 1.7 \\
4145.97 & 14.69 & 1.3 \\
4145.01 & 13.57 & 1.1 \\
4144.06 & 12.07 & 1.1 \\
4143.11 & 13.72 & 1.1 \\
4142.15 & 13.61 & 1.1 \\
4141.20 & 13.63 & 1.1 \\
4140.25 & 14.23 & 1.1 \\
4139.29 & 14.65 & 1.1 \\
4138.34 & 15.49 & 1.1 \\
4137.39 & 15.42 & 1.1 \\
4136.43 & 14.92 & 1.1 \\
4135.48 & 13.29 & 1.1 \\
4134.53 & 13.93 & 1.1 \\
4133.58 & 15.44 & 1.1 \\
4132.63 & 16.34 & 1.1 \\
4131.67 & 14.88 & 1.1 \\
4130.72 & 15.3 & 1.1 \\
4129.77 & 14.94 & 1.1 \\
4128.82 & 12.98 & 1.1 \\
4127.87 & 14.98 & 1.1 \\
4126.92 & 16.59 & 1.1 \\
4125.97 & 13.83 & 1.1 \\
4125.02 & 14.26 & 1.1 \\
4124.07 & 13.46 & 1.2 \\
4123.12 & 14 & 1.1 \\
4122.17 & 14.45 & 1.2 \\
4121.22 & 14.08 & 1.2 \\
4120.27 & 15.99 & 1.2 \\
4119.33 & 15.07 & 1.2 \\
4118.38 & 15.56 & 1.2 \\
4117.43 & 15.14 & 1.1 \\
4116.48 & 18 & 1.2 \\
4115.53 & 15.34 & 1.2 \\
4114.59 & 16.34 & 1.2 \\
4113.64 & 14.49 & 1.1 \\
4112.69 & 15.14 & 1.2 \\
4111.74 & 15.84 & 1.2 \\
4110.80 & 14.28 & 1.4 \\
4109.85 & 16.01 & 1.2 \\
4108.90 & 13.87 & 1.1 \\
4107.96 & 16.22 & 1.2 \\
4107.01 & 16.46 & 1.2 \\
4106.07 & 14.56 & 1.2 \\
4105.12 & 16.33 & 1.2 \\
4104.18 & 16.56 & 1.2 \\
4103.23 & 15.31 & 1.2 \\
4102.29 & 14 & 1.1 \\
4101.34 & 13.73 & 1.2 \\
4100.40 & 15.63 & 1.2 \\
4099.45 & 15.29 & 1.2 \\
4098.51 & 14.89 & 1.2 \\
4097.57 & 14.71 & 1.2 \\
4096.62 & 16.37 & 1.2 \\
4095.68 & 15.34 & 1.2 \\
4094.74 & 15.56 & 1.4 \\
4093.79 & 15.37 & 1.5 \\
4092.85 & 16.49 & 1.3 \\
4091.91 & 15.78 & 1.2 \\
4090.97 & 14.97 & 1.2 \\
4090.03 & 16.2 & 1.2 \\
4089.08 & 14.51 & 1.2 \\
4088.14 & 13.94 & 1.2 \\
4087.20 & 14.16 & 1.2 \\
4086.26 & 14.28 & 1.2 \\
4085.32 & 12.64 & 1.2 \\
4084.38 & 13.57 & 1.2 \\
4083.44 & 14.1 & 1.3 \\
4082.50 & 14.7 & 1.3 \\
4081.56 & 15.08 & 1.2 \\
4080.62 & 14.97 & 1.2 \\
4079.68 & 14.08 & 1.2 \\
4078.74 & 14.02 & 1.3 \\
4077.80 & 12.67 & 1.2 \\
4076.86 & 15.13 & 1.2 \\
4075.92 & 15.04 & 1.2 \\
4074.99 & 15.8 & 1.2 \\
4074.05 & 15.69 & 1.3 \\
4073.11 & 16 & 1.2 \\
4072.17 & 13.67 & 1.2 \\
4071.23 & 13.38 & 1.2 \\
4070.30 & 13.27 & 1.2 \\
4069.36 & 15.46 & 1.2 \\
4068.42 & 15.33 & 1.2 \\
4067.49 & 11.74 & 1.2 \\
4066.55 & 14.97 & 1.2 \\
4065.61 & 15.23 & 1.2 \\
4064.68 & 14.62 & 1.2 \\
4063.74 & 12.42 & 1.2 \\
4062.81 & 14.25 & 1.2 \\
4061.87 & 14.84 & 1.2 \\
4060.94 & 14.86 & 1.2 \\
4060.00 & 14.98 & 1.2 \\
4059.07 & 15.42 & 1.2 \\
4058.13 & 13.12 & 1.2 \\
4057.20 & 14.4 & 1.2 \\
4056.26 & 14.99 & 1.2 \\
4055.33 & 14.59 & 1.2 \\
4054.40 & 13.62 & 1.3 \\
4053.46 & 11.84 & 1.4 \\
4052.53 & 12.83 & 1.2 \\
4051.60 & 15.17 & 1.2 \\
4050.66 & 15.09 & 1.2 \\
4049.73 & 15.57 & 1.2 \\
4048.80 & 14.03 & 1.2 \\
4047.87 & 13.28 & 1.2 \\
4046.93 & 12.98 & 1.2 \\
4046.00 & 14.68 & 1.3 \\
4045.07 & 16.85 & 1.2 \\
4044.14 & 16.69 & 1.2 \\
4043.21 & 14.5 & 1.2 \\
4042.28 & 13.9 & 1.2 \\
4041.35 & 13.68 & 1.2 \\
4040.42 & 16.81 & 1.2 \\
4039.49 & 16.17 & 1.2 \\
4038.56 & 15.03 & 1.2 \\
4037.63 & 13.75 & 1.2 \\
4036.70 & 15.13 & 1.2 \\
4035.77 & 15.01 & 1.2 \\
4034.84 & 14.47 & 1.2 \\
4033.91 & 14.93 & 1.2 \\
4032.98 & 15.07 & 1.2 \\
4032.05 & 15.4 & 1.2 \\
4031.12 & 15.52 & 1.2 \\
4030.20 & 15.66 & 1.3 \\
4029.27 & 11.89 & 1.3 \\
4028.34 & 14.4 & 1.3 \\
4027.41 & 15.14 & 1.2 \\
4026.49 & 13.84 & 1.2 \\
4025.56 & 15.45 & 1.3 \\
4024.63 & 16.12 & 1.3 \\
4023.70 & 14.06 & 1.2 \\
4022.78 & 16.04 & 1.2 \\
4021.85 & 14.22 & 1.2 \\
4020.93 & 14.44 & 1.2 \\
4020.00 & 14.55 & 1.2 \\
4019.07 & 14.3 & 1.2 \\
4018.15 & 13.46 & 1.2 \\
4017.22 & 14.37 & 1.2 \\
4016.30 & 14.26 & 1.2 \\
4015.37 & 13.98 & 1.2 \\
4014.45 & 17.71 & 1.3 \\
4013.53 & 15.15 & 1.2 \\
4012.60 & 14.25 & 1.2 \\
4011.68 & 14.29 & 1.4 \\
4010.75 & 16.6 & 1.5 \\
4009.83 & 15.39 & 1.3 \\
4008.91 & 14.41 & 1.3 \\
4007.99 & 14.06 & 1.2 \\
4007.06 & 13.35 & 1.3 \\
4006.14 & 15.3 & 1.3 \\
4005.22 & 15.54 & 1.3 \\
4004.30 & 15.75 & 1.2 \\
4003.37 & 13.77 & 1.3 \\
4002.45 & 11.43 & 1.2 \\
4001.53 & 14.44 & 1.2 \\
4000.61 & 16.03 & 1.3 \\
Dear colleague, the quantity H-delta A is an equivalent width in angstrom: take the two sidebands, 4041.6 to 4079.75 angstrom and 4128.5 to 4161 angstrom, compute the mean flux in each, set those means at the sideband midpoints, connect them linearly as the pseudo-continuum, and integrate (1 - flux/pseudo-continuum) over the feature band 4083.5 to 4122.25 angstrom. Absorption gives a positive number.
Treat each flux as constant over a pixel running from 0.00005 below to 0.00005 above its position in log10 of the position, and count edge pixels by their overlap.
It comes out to -2.7 angstrom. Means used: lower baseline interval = 14.4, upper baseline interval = 14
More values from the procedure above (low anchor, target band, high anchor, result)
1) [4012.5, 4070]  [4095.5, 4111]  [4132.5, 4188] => -1.1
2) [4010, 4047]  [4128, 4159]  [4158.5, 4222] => 0.7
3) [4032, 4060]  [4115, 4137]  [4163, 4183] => -1.2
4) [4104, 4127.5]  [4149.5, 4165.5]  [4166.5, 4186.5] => 0.9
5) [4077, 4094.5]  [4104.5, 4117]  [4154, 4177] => -1.2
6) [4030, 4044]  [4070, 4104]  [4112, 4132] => 0.6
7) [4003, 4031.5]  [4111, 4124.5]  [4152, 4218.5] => -0.8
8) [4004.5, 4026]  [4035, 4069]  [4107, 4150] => 0.6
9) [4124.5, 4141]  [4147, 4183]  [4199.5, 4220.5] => 1.6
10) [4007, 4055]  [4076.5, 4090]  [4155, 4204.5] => 0.3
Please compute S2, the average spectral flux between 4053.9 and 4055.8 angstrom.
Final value 14.1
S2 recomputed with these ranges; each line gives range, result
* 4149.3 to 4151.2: 13.4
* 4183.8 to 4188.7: 14.9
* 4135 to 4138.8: 14.8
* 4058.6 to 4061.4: 15.1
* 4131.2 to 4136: 14.8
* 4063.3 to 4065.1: 13.5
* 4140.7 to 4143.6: 13.7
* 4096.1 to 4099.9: 15.3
